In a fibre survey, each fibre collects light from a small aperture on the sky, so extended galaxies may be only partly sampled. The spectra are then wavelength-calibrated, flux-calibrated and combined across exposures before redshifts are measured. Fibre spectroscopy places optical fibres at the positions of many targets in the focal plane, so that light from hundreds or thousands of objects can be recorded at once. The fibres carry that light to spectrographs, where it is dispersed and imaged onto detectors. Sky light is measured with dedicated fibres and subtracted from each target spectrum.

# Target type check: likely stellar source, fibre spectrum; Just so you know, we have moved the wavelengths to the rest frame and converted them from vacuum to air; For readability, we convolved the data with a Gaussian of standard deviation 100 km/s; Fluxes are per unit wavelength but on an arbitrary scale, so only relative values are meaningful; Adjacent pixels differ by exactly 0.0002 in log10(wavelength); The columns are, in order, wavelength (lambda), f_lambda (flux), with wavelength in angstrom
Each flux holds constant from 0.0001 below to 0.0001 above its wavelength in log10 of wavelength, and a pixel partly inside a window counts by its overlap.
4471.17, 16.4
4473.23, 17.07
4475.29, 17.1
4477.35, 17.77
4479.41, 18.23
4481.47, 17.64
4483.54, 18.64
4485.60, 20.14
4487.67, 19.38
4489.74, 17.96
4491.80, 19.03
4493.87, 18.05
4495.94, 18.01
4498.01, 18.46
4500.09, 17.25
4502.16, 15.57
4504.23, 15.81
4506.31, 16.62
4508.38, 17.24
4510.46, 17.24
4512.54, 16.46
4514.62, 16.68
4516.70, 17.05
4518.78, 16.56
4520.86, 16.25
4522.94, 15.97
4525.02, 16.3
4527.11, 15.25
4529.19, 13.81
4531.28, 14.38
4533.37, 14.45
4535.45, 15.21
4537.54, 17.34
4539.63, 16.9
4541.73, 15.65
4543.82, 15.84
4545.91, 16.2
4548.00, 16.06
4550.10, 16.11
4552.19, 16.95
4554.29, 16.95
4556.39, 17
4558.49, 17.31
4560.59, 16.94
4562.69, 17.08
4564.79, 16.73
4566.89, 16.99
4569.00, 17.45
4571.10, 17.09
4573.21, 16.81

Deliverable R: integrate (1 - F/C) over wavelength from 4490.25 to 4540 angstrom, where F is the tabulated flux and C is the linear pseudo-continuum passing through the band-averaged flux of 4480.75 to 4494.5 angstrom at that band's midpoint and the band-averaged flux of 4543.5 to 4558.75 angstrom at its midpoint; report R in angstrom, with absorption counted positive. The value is 3.6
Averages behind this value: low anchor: 18.7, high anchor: 16.5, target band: 16.5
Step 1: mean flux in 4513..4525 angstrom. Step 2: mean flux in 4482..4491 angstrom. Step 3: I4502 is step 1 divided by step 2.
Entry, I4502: 0.87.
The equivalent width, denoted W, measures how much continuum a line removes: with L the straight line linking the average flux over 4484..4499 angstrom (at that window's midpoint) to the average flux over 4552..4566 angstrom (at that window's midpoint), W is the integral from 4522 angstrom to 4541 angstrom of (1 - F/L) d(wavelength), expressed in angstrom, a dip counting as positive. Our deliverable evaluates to 2.3 angstrom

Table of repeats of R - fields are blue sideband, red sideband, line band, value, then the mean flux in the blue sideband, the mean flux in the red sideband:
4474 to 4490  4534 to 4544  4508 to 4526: 0.4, 18.4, 16.1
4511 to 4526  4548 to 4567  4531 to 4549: 0.9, 16.5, 16.8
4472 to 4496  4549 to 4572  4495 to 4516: 1.1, 18.3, 17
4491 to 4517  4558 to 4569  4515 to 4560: 2.6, 17.2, 17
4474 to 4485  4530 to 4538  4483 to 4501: -1.3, 18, 15.2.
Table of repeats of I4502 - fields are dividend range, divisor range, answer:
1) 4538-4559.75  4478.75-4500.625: 0.89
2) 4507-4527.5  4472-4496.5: 0.91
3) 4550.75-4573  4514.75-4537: 1.09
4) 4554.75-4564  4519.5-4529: 1.08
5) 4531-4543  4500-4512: 0.95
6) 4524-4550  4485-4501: 0.85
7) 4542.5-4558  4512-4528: 1.01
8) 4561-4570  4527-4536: 1.17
